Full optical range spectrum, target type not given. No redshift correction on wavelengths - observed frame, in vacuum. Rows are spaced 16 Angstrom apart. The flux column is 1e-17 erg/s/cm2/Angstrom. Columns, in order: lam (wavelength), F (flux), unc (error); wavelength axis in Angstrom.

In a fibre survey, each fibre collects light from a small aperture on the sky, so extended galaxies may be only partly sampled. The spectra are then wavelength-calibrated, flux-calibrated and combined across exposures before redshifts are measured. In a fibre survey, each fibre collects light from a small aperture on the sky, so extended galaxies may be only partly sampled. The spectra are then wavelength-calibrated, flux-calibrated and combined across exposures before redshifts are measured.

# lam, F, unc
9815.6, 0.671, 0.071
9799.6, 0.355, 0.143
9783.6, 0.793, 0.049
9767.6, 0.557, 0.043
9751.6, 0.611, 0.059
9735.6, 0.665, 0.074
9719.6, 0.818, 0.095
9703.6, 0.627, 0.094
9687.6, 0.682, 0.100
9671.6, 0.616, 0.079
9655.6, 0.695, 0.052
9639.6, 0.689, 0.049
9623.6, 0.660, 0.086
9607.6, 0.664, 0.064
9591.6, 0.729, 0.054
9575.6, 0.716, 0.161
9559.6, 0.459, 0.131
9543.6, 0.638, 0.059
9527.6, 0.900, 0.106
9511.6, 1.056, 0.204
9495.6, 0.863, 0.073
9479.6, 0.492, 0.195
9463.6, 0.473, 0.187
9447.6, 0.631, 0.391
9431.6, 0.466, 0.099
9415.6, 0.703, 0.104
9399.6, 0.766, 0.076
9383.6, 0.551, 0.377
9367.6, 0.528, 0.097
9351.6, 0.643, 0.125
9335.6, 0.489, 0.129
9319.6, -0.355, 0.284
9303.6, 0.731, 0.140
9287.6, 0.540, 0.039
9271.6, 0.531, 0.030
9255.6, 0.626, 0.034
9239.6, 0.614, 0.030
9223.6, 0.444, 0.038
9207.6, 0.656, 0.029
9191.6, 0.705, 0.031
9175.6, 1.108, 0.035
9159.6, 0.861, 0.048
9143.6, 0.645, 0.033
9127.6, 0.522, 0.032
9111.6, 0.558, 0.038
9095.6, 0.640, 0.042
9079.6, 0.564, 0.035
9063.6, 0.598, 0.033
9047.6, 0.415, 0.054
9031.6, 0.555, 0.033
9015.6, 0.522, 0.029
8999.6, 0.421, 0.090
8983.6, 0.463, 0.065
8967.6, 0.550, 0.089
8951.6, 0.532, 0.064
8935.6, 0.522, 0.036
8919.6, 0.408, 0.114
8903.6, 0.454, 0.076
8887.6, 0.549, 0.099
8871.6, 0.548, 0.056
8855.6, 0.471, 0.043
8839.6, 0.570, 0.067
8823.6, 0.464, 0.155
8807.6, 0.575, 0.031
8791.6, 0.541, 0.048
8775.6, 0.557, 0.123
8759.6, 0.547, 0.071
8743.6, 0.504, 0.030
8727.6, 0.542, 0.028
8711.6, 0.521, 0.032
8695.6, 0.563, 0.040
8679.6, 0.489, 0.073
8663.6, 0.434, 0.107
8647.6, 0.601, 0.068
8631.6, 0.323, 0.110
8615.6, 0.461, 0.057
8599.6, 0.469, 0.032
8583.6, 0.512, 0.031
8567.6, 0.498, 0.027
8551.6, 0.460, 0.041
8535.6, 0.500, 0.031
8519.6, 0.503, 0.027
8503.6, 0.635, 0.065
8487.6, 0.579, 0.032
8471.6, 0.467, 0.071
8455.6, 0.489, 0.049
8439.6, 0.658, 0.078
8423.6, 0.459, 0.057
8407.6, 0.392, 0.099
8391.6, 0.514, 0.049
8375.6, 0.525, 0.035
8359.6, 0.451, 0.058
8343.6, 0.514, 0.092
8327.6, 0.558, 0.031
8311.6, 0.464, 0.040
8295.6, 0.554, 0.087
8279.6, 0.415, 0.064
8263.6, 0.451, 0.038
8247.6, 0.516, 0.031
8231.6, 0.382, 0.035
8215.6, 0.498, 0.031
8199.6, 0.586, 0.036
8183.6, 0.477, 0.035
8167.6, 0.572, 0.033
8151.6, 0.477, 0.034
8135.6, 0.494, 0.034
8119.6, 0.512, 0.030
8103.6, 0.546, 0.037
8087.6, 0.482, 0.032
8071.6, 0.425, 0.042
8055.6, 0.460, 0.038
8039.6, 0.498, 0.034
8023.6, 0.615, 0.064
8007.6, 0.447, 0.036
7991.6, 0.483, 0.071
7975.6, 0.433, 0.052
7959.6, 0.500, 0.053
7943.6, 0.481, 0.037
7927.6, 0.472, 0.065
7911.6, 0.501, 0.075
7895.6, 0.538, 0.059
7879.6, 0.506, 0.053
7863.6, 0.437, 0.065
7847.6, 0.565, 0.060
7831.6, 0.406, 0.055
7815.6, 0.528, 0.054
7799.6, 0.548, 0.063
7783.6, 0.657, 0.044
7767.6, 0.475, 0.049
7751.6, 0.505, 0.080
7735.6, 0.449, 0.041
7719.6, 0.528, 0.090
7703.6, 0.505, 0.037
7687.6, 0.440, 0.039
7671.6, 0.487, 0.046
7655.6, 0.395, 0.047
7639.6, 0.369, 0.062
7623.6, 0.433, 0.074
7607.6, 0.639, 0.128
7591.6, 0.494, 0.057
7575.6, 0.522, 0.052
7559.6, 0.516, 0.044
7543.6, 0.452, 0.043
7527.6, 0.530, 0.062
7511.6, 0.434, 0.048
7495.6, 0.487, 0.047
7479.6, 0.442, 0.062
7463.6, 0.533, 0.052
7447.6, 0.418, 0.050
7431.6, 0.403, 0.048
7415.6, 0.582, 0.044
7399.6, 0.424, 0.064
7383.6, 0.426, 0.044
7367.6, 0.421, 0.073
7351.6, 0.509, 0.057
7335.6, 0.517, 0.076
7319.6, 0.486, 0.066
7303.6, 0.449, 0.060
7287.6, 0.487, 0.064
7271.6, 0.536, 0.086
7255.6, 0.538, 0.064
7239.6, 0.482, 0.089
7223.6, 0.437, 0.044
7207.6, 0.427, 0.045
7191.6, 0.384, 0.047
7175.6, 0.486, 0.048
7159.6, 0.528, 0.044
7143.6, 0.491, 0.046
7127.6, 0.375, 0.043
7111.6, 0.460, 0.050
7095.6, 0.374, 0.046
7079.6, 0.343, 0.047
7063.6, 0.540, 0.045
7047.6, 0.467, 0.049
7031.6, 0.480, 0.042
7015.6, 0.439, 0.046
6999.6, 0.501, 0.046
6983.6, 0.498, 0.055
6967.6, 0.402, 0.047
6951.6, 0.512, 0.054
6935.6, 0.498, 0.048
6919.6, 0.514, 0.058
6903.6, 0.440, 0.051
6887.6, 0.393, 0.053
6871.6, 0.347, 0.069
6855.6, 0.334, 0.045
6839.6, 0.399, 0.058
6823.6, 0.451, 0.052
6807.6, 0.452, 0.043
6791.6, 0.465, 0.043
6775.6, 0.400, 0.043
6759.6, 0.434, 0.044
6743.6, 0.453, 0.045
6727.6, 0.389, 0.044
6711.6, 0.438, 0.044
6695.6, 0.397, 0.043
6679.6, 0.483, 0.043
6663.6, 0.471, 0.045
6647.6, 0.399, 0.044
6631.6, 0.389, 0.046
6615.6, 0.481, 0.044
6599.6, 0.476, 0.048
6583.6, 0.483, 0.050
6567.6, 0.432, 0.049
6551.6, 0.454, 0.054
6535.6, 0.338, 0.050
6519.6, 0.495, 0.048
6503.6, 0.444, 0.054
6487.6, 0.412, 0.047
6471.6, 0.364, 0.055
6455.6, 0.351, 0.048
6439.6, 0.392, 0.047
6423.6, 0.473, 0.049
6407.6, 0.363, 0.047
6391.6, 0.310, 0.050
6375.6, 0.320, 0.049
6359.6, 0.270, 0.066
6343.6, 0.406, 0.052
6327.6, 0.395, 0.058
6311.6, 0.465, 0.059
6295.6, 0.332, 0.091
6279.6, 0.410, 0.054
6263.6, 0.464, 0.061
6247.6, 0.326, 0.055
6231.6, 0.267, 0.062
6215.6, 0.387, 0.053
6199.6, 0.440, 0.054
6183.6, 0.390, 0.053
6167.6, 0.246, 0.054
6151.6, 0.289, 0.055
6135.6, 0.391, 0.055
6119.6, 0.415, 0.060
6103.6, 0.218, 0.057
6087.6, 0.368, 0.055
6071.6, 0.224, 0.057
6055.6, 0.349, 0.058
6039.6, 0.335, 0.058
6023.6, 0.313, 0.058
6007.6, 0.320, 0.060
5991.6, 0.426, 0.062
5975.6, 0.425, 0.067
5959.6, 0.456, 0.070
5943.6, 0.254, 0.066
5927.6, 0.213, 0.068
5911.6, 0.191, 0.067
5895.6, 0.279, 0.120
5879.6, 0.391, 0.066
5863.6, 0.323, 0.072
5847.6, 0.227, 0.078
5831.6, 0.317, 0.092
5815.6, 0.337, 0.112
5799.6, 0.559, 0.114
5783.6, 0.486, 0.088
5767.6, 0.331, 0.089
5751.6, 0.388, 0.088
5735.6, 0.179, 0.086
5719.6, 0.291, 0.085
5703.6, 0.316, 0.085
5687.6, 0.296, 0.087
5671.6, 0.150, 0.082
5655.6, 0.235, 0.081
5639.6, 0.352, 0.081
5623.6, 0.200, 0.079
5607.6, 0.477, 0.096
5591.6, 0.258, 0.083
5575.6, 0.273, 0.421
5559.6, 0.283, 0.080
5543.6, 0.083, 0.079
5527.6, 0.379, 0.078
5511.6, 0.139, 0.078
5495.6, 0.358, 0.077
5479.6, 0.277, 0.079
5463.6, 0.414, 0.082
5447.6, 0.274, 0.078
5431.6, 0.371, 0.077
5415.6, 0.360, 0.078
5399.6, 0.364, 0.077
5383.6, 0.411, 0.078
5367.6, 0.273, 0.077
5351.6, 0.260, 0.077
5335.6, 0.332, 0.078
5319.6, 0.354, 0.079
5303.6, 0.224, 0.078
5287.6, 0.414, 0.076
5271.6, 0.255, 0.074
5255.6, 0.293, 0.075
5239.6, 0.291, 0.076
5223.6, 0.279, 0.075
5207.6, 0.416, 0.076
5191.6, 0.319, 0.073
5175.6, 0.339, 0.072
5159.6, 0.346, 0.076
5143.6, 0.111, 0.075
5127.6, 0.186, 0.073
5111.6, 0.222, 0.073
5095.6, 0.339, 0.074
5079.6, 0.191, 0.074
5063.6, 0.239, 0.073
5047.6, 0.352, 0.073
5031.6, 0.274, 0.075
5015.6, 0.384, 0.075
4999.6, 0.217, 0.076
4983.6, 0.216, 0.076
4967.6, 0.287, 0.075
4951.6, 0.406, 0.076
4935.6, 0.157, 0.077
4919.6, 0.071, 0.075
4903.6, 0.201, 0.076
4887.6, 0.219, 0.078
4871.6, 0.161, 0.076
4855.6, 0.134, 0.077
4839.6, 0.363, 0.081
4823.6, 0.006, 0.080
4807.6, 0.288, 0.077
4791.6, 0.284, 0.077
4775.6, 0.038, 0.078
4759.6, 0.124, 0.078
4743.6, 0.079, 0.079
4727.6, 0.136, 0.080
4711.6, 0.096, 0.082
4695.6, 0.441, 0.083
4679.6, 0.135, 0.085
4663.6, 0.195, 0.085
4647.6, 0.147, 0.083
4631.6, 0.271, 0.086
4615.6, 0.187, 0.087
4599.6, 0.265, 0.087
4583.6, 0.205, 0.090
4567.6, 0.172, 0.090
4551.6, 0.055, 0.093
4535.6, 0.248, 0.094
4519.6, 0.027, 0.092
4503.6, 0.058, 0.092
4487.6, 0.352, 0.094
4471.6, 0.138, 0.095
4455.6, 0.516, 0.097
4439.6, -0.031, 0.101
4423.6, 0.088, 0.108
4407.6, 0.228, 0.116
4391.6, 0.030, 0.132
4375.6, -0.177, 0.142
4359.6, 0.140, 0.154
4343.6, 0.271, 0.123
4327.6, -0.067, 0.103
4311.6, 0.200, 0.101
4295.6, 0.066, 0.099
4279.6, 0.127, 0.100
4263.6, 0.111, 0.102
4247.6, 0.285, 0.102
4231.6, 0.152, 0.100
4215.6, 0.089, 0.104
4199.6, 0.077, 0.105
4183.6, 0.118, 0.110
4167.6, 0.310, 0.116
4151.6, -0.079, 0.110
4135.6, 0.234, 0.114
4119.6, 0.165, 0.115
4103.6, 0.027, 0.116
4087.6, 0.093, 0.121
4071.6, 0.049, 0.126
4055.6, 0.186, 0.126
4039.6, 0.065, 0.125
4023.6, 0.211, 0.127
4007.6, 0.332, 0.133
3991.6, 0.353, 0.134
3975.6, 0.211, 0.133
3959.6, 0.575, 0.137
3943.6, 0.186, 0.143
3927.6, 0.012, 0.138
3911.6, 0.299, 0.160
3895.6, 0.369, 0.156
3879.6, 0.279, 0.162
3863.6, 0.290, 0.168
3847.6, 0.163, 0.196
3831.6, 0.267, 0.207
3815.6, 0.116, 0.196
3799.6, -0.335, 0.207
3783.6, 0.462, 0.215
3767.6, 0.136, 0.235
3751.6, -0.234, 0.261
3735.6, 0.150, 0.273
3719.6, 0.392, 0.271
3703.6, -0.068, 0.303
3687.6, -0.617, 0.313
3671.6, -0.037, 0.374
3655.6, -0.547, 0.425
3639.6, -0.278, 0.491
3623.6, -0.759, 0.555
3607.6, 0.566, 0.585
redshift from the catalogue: 0.40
